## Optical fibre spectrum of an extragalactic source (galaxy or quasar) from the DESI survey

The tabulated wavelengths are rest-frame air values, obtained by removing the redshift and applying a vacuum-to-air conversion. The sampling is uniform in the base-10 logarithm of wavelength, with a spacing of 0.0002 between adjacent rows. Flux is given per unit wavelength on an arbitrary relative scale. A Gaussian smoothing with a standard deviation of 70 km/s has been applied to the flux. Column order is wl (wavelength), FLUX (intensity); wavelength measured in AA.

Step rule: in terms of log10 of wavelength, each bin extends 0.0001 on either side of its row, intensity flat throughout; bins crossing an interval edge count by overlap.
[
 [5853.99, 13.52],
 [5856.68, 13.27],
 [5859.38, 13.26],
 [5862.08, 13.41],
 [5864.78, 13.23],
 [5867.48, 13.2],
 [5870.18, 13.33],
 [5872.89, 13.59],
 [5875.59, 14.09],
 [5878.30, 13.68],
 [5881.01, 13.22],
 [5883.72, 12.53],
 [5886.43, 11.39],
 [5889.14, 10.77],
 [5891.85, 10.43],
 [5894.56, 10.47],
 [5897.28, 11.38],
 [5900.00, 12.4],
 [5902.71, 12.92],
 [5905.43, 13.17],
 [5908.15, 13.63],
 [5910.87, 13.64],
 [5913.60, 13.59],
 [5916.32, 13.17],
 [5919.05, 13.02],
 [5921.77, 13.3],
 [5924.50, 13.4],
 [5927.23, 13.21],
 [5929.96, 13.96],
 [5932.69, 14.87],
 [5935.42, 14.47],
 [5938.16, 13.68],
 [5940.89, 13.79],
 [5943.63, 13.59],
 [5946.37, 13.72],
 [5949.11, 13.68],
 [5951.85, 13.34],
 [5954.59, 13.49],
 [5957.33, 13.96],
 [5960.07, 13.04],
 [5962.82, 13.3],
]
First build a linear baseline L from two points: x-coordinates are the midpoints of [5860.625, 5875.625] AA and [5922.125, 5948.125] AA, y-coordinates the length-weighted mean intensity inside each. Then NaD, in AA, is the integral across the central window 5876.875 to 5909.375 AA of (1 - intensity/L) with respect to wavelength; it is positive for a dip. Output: 3.4 AA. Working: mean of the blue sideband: 13.4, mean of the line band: 12.2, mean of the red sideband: 13.8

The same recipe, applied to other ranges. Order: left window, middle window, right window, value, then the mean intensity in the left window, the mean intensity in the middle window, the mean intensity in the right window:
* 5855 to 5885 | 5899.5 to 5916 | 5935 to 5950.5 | 0.4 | 13.4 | 13.3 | 13.8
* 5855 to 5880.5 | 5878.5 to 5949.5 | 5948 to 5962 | 2.6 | 13.4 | 13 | 13.5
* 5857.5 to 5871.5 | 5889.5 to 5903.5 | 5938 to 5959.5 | 2.1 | 13.3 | 11.4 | 13.6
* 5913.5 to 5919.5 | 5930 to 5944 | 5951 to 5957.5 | -0.7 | 13.2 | 14.1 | 13.6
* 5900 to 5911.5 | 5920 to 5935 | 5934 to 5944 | -0.1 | 13.2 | 13.8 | 13.9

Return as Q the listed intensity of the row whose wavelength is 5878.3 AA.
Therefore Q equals 13.68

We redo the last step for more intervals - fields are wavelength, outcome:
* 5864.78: 13.23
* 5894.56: 10.47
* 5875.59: 14.09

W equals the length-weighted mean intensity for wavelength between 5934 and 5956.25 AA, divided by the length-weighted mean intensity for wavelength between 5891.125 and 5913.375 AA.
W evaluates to 1.1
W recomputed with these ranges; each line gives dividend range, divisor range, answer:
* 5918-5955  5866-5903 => 1.11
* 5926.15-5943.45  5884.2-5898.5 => 1.27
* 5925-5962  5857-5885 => 1.03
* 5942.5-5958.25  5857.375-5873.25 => 1.02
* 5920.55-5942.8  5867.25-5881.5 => 1.02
